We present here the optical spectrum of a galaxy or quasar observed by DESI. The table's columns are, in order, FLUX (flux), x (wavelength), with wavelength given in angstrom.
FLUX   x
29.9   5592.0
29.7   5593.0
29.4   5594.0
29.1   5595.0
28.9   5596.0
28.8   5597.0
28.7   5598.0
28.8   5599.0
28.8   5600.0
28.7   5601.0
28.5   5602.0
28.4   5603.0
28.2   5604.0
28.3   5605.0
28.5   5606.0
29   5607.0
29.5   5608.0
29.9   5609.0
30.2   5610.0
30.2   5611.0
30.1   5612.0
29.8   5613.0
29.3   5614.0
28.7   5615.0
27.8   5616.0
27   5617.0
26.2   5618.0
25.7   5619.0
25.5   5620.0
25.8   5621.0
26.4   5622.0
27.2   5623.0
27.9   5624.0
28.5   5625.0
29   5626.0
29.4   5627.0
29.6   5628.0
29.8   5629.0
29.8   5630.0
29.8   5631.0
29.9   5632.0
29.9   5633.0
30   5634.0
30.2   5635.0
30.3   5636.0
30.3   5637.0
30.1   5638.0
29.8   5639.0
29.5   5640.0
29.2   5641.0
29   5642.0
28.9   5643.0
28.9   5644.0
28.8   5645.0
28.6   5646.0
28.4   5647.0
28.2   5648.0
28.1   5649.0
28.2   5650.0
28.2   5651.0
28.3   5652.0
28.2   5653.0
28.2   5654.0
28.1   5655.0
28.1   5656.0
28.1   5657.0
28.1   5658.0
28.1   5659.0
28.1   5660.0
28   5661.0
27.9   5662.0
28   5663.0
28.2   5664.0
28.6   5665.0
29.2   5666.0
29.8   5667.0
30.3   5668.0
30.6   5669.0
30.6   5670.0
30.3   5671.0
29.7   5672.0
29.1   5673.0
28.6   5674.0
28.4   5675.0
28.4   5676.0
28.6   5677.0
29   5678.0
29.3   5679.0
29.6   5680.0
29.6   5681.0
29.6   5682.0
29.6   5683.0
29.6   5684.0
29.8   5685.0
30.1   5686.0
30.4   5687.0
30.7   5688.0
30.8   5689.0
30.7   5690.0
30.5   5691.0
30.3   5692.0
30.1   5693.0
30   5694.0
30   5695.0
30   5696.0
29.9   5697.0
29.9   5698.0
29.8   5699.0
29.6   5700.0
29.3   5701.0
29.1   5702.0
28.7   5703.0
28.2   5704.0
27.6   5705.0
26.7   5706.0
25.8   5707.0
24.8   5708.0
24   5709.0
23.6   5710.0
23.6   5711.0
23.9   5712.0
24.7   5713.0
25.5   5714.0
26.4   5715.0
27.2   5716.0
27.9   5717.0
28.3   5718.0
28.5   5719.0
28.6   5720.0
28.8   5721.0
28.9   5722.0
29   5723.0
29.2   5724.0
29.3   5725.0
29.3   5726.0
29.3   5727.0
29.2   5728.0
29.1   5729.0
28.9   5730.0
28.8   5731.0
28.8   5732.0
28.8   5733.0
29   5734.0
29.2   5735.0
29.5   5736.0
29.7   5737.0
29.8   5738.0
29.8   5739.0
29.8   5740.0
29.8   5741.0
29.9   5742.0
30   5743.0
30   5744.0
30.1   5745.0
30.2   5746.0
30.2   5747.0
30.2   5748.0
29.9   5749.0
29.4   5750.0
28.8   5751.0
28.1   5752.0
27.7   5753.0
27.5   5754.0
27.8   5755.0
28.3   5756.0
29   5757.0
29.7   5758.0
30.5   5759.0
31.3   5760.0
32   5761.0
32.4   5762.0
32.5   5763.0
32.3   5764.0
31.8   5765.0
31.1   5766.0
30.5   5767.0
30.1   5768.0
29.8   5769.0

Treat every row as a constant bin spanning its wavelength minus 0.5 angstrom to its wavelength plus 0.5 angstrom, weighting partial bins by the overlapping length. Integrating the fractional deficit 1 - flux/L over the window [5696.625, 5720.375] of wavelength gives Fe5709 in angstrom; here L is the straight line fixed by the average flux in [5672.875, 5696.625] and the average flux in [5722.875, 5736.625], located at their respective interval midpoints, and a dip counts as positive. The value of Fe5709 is 1.83 angstrom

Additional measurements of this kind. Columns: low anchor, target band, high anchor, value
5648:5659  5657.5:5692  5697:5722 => -2.0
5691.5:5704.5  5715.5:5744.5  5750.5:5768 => 0.7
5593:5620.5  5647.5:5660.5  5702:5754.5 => 0.1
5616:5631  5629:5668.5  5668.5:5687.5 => -0.5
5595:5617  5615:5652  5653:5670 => 0.2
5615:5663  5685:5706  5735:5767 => -0.3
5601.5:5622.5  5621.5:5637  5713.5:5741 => -0.5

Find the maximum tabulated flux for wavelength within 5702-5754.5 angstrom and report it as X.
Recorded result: 30.2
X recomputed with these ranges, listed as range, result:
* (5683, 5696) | 30.8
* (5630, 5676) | 30.6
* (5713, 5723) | 29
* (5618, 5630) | 29.8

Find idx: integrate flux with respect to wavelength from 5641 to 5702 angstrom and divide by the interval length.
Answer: 29.2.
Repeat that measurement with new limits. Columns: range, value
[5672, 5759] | 28.8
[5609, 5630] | 28.3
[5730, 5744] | 29.5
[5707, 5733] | 27.4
